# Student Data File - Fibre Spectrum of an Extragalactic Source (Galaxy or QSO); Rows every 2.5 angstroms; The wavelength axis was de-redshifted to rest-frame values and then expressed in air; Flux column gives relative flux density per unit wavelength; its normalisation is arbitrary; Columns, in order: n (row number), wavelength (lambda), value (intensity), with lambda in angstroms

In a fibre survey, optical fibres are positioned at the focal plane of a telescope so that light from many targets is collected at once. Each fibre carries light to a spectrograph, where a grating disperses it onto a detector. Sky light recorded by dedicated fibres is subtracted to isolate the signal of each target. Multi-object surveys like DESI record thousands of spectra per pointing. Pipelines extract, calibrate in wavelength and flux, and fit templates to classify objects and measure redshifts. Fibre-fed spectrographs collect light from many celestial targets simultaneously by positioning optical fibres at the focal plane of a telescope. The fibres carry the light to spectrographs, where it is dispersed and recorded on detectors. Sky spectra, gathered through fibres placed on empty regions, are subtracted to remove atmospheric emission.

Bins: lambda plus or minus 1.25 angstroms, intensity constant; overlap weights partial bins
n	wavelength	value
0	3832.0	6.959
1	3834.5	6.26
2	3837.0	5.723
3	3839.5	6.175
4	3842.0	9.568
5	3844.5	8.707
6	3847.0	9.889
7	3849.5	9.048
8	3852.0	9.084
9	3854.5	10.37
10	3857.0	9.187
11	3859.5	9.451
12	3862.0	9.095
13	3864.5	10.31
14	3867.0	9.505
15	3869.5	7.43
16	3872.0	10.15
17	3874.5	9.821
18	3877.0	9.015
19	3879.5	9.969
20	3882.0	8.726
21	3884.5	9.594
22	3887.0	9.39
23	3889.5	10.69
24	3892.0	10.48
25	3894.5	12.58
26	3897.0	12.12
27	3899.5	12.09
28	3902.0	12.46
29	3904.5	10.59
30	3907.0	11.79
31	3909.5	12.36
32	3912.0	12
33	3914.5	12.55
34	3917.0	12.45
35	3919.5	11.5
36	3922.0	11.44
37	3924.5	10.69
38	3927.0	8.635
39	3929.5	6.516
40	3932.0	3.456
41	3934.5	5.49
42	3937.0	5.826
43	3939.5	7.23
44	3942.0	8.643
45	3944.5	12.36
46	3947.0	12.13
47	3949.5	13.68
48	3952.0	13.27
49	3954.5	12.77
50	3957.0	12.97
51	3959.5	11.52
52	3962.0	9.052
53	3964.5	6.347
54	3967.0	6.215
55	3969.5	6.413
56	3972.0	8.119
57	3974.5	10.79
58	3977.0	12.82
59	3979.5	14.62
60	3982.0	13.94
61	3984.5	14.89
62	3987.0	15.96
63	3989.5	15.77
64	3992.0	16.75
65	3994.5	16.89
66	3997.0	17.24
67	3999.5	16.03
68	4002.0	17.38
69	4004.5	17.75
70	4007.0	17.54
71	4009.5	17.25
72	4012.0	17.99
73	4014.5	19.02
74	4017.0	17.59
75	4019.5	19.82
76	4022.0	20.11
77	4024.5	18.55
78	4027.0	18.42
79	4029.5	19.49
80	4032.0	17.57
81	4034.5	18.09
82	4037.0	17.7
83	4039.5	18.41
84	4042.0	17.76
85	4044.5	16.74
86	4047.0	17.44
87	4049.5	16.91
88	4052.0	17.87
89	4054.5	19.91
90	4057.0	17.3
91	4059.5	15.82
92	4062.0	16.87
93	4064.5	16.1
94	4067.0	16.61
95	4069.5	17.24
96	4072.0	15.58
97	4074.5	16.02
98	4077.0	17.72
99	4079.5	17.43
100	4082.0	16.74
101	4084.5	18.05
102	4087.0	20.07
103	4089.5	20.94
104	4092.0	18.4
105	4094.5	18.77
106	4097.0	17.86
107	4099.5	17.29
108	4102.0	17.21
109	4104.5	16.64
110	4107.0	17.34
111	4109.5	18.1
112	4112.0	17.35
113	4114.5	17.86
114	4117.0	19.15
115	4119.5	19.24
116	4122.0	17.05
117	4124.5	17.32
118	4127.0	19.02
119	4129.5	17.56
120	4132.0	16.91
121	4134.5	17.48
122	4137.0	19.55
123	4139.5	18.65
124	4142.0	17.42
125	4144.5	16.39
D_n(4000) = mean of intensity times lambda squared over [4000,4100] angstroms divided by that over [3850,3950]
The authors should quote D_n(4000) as 1.93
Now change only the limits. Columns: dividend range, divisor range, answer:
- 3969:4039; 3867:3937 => 1.72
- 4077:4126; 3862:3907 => 1.95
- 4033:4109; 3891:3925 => 1.61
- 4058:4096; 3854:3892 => 2.03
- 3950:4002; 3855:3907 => 1.32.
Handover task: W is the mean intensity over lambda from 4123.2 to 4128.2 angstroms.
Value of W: 18.2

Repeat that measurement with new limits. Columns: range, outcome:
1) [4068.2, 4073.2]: 16.4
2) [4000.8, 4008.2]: 17.6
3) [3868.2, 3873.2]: 8.78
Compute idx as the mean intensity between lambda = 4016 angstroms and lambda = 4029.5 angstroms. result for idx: 19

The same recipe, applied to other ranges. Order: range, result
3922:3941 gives 7.16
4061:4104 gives 17.6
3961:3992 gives 11.5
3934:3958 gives 10.6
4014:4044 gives 18.5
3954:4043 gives 15.3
